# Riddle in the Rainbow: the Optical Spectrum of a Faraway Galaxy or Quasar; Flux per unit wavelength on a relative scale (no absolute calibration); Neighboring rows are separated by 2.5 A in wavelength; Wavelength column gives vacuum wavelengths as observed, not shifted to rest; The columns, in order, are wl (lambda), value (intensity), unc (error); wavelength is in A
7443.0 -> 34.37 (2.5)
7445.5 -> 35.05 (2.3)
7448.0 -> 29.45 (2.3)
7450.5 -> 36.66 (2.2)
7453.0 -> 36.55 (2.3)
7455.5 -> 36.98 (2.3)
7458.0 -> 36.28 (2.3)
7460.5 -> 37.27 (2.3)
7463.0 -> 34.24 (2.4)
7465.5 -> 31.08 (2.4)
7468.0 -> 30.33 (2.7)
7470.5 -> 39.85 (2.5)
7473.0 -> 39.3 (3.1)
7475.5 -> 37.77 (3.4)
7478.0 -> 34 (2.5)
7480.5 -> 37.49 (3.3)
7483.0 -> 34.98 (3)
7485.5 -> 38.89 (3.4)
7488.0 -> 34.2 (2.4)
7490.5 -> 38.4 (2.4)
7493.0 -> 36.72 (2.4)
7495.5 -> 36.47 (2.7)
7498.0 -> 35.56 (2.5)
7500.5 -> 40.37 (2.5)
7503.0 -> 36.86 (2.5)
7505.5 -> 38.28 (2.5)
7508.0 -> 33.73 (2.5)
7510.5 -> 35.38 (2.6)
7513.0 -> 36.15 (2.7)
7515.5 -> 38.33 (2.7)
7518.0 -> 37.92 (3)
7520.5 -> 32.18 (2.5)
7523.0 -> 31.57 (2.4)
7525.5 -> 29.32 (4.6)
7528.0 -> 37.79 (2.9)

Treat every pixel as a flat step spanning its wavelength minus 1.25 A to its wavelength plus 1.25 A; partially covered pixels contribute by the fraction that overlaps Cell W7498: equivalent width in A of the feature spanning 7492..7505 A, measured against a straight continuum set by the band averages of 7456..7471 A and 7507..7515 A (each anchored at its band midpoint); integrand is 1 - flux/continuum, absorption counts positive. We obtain -0.75 A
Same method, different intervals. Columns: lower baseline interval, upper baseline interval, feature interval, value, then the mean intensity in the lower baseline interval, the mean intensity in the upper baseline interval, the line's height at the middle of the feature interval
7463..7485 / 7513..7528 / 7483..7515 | -1.6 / 35.6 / 34.4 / 35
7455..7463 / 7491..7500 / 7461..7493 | 0.6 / 36.4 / 36.8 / 36.6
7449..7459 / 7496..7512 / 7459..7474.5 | 0.5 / 36.4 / 36.7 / 36.5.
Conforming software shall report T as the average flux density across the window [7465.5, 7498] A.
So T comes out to 36.3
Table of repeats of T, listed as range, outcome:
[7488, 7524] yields 36.2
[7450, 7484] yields 35.9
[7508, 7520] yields 36.3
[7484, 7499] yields 36.7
